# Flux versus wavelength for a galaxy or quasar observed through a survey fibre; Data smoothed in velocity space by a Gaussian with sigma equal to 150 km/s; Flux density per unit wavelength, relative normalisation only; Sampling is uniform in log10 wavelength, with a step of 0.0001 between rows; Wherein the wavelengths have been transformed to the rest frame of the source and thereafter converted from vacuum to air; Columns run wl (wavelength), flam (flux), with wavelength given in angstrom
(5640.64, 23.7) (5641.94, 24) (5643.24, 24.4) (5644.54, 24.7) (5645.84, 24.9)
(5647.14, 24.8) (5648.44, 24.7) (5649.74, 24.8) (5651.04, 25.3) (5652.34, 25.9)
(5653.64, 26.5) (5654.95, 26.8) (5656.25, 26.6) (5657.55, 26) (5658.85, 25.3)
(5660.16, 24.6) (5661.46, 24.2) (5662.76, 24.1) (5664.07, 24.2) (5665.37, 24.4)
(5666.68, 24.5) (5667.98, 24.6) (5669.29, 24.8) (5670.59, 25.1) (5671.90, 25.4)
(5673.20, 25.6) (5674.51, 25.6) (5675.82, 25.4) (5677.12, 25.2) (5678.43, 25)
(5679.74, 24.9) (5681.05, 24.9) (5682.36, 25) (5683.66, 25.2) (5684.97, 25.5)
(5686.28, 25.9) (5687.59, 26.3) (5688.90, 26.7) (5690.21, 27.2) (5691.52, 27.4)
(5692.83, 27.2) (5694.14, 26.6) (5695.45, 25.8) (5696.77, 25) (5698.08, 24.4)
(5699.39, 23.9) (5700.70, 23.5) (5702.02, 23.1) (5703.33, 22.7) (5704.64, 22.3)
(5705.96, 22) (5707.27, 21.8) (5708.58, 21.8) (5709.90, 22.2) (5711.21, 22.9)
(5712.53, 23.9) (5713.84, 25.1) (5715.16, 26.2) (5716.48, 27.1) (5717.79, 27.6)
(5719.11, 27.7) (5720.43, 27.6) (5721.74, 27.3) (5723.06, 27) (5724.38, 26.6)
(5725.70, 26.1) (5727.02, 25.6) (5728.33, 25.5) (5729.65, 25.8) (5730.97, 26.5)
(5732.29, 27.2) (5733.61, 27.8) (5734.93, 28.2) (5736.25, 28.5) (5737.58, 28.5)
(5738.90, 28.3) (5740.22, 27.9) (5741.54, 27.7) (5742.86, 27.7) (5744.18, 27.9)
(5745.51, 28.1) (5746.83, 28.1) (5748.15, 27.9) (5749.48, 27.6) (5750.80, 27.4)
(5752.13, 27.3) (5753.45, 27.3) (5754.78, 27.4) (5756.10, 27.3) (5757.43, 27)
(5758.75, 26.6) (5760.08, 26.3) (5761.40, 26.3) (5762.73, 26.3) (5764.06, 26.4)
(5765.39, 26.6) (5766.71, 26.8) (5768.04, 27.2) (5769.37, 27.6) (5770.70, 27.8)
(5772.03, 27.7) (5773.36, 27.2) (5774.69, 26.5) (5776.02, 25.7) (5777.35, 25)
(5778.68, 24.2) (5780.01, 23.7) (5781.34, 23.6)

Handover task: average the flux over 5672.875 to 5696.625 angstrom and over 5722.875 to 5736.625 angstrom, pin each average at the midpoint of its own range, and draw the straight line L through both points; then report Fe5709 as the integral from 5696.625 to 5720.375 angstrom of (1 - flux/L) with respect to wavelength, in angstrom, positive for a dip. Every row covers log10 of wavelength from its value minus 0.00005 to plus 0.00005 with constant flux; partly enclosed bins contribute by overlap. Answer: 1.98 angstrom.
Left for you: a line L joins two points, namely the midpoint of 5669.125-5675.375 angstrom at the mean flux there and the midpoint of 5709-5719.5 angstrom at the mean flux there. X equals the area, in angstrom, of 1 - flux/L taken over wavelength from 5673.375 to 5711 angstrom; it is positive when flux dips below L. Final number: 0.8 angstrom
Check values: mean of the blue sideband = 25.3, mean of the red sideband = 25.2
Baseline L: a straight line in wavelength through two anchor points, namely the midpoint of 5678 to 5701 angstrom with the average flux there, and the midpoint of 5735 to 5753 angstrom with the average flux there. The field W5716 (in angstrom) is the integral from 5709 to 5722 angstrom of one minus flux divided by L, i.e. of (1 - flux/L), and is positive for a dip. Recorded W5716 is 0.53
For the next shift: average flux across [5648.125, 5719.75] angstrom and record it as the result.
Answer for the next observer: 25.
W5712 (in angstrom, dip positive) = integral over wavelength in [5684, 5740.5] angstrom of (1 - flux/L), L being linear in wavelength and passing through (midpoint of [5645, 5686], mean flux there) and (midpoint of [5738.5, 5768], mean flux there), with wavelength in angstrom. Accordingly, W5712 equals 1.3 angstrom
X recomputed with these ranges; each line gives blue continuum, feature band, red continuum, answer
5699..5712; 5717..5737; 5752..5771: -2.27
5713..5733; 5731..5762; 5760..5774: -0.91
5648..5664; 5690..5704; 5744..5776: 0.52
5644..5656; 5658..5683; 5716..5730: 0.87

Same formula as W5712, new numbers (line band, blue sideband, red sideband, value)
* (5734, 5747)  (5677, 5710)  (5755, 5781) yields -1.2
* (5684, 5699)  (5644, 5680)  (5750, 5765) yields -0.3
